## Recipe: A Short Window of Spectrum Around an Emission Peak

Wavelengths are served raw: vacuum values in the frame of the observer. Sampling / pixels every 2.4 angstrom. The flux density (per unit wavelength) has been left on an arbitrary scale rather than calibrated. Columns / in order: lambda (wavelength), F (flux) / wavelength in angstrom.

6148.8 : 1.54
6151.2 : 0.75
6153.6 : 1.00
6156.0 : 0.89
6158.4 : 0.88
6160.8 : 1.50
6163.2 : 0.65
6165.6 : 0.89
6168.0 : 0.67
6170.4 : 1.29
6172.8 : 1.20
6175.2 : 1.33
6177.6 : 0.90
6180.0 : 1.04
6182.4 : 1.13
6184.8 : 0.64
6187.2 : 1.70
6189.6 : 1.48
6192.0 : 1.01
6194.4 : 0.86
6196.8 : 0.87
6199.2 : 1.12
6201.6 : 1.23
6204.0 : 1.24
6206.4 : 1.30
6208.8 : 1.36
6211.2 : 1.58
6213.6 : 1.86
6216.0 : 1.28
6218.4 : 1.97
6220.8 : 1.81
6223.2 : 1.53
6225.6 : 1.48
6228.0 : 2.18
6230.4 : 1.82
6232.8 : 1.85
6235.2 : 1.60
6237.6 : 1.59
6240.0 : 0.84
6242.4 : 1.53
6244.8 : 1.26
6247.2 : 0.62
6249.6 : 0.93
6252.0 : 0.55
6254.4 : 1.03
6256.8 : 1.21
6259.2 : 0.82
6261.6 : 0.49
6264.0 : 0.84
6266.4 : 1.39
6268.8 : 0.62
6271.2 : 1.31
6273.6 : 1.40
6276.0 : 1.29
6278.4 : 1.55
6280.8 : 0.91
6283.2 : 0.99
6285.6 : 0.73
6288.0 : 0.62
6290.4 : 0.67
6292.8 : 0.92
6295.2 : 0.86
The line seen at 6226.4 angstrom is C III] 1909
